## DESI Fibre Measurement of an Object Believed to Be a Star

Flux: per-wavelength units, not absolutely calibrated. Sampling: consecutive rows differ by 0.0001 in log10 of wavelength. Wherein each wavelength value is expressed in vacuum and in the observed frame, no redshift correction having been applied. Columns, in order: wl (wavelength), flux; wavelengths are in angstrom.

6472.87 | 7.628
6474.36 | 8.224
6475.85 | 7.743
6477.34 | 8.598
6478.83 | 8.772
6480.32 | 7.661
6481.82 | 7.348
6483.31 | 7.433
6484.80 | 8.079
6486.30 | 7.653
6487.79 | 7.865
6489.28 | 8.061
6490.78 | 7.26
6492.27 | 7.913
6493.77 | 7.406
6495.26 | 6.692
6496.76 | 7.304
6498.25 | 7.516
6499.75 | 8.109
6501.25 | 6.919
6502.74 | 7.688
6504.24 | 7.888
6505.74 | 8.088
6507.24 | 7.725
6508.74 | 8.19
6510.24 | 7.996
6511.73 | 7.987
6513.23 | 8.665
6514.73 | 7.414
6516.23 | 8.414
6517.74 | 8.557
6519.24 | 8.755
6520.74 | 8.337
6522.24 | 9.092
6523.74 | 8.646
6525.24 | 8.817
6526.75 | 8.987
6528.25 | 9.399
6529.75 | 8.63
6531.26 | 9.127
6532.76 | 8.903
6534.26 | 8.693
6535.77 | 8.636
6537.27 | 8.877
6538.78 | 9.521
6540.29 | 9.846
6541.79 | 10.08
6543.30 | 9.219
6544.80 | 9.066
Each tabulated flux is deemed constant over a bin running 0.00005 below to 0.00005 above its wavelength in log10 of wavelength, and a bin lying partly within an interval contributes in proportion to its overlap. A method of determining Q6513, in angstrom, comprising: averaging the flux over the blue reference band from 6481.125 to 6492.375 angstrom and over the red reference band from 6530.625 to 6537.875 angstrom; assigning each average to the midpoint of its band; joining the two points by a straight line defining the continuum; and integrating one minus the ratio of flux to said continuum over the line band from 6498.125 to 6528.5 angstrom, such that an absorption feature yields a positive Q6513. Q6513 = 0.4 angstrom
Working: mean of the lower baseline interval 7.7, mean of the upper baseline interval 8.85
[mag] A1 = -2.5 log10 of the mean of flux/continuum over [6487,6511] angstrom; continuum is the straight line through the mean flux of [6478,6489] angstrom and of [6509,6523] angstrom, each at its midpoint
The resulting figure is 0.06 mag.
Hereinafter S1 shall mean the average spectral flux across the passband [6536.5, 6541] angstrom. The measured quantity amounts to 9.4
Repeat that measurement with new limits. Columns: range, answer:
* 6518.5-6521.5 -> 8.56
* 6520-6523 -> 8.73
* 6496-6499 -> 7.41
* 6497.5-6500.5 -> 7.81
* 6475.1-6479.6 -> 8.38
